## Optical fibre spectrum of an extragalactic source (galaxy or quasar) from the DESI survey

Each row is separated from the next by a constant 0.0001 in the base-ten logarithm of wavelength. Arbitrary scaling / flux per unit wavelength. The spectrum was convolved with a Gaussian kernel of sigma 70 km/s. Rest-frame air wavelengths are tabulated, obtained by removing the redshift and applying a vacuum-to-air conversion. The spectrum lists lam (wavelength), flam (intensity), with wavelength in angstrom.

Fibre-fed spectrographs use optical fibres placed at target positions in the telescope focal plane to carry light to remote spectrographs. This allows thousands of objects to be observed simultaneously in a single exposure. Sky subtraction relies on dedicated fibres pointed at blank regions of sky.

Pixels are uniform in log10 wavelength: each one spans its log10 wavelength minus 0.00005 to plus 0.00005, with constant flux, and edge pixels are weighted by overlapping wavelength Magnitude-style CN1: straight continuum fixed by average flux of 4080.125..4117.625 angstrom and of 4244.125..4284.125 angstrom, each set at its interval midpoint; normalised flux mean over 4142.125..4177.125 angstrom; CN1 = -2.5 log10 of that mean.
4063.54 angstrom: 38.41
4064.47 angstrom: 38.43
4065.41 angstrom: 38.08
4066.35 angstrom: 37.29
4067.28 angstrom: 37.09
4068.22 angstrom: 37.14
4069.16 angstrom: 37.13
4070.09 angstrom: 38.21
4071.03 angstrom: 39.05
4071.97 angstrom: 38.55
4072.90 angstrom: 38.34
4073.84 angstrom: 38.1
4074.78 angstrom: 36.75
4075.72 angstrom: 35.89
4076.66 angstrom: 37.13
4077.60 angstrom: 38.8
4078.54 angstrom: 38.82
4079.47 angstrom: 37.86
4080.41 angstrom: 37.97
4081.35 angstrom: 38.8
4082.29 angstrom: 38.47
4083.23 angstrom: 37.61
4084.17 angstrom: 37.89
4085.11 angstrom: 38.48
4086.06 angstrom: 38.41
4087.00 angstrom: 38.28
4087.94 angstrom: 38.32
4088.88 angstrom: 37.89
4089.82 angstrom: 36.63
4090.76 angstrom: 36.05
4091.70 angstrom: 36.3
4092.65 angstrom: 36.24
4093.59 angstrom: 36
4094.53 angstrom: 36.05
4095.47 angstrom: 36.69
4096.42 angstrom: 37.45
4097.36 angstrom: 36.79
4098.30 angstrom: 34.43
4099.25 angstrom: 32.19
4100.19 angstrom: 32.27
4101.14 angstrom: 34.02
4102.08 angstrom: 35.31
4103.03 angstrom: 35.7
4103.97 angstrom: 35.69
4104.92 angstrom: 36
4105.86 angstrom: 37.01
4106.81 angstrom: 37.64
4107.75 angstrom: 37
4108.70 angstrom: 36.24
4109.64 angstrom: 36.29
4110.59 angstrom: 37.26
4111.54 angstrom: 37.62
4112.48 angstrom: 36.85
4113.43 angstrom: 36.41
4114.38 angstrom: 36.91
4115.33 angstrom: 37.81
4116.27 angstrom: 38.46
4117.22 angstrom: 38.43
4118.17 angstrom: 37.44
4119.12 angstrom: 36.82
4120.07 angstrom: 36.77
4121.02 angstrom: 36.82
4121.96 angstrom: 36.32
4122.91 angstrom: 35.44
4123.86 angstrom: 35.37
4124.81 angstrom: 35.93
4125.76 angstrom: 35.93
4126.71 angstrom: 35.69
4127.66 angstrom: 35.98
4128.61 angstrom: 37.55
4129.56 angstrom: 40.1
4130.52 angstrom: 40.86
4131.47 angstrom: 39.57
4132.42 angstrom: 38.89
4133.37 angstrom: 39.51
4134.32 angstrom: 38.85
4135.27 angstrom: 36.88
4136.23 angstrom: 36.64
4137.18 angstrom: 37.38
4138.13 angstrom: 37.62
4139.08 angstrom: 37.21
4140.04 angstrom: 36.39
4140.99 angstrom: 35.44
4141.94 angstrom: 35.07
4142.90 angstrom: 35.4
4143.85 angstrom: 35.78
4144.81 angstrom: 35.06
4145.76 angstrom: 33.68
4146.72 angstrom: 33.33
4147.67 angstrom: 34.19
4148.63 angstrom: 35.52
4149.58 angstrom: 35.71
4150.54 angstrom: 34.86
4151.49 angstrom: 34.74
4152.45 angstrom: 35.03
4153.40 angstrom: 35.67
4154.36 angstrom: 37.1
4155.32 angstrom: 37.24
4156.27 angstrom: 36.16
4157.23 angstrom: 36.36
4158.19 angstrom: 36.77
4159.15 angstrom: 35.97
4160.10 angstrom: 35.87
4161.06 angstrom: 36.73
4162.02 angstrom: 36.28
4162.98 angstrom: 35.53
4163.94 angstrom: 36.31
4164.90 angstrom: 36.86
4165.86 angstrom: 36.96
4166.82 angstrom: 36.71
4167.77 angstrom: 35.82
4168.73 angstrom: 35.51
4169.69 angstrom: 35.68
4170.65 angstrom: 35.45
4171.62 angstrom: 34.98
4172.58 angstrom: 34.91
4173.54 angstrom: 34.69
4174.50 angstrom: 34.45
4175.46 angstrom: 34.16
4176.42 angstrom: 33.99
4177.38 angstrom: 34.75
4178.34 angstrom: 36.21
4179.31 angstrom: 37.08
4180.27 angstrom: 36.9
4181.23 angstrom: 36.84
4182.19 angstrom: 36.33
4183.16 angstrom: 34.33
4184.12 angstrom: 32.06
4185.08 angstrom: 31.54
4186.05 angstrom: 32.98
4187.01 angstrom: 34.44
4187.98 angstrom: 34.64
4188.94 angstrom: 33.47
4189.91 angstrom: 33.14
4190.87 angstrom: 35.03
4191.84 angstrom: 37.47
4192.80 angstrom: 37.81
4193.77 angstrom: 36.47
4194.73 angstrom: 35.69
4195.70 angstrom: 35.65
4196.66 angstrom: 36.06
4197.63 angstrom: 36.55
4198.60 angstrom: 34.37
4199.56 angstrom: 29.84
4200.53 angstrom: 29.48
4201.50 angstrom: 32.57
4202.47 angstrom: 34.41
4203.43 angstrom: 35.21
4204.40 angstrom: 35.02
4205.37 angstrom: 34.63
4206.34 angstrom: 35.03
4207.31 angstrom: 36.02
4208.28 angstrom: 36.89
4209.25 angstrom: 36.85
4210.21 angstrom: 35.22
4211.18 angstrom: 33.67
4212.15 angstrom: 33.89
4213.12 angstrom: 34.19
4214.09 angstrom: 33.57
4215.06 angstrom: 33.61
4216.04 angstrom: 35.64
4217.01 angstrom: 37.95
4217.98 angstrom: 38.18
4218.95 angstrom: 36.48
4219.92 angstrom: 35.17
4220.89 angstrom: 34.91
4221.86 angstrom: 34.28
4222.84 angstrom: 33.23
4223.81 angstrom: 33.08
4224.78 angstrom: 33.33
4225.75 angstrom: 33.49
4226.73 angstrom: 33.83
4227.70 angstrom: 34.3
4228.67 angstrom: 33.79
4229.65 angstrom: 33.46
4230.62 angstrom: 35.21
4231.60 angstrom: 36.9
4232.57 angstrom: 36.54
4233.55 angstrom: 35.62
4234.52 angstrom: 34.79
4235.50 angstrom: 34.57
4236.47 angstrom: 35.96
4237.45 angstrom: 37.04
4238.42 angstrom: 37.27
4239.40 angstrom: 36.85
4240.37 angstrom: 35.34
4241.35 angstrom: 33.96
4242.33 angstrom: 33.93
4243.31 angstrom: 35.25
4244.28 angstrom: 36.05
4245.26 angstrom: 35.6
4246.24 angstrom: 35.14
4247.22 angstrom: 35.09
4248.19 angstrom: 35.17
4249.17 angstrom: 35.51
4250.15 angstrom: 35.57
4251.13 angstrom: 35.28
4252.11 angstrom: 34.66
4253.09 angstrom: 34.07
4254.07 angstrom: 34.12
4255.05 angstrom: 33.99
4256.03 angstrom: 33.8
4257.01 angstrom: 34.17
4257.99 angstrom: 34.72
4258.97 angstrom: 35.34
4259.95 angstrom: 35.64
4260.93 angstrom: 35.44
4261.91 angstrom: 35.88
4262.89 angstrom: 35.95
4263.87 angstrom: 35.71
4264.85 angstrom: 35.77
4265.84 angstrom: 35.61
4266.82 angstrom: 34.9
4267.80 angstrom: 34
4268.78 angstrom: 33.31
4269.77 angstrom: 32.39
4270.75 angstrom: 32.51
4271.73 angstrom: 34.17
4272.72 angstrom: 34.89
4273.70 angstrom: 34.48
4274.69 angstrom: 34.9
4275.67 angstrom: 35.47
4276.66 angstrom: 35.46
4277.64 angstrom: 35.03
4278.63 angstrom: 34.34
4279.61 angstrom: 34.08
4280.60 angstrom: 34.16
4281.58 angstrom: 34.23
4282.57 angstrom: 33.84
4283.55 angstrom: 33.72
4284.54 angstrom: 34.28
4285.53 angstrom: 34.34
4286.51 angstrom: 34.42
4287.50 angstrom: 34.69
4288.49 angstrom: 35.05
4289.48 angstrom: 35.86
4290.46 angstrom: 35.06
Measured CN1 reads 0.014 mag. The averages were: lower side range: 36.7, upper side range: 34.7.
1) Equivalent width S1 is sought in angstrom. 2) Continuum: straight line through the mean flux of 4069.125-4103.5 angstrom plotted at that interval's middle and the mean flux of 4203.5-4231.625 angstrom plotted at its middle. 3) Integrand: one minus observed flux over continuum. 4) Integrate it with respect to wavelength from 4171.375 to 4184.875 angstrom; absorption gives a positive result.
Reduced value 0.2 angstrom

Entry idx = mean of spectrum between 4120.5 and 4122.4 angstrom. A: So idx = 36.7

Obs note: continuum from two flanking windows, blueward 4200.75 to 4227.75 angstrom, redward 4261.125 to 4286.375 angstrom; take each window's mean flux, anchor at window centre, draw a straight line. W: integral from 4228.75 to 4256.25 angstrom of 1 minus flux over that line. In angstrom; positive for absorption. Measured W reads -0.45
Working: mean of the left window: 34.8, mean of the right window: 34.6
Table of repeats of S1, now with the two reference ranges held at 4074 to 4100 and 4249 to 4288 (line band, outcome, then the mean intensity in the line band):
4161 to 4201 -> 0.8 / 35.1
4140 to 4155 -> 0.4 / 35.2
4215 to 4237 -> 0.1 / 35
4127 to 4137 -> -0.5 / 38.4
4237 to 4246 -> -0.2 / 35.7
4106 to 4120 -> -0.2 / 37.2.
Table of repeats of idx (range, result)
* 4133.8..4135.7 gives 38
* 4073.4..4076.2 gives 36.8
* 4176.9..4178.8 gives 35.5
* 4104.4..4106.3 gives 36.5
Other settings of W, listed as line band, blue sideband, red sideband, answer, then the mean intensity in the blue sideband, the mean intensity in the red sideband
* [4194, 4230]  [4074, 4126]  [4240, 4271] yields 0.8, 36.8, 34.8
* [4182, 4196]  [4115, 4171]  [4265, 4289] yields 0.4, 36.5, 34.4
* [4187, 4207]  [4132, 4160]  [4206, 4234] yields 0.4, 36.2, 35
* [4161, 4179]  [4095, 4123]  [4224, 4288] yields 0.1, 36.4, 34.8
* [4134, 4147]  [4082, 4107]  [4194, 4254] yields -0.1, 36.4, 34.9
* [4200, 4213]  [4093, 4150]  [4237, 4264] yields 0.4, 36.5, 35.2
